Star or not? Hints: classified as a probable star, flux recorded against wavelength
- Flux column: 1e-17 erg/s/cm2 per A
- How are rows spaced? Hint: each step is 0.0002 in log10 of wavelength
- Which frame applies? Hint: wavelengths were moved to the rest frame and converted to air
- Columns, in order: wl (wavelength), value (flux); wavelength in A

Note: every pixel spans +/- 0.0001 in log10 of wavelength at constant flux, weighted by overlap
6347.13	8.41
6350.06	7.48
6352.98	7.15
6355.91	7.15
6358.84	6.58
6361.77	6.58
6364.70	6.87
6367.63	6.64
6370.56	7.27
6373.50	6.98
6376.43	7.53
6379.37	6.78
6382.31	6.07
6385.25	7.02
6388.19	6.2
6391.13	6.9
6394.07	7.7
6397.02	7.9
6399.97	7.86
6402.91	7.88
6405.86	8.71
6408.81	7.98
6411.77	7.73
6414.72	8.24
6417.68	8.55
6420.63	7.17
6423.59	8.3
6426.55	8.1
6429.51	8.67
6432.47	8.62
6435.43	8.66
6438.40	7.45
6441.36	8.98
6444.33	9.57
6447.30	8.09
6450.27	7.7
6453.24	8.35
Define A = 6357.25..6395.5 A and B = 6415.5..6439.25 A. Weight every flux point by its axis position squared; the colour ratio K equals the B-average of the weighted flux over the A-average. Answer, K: 1.2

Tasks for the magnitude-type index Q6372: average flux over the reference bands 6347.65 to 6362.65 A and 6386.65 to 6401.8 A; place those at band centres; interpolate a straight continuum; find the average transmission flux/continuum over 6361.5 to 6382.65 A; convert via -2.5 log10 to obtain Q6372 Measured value 0.05 mag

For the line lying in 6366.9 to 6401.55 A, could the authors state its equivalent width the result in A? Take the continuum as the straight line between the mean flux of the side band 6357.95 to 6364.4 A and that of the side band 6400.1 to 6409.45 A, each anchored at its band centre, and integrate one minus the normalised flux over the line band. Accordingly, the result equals 1.7 A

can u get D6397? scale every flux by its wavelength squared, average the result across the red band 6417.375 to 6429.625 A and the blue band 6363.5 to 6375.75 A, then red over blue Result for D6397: 1.17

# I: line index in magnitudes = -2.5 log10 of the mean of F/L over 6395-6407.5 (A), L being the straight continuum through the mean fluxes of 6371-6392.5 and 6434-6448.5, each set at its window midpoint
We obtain -0.10 mag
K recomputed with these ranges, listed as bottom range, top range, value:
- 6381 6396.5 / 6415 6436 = 1.22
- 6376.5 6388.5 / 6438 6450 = 1.31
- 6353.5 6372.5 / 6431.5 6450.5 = 1.27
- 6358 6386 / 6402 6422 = 1.19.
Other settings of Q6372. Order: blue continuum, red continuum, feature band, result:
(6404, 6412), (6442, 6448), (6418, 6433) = 0.048 mag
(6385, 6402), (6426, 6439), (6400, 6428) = -0.028 mag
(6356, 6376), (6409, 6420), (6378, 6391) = 0.122 mag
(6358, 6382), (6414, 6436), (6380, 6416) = 0.015 mag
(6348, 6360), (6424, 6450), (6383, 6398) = 0.099 mag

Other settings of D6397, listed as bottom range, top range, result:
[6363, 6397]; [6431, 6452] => 1.24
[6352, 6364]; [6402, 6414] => 1.20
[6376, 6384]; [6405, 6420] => 1.23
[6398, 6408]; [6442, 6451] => 1.07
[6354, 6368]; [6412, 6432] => 1.23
